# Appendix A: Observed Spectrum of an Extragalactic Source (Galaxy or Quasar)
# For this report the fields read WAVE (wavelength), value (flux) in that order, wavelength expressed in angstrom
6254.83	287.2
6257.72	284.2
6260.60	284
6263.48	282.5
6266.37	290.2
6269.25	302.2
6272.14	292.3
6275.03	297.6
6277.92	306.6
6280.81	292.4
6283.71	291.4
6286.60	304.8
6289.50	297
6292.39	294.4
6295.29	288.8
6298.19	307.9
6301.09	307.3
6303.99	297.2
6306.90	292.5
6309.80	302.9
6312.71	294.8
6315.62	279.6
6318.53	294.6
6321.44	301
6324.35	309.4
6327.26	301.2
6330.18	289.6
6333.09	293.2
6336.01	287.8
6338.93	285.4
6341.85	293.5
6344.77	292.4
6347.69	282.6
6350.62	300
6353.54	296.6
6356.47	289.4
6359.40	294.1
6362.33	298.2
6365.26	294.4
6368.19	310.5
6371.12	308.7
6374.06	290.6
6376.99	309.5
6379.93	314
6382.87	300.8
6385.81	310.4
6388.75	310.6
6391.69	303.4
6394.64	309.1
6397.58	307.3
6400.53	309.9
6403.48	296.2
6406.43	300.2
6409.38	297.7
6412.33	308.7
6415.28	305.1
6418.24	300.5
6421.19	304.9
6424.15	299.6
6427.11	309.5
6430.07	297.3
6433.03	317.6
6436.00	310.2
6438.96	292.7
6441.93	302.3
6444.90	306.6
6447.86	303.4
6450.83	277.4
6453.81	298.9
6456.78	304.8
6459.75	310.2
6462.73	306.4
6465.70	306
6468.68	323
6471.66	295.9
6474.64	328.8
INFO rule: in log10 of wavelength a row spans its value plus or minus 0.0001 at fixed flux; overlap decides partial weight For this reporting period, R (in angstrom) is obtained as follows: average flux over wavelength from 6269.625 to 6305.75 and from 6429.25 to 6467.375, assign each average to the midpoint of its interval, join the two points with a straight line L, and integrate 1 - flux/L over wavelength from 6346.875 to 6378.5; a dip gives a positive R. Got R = 0.2 angstrom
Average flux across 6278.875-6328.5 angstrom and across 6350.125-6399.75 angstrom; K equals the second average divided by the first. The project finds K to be 1.0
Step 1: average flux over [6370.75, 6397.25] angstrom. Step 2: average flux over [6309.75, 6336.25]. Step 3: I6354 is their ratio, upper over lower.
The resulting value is 1.0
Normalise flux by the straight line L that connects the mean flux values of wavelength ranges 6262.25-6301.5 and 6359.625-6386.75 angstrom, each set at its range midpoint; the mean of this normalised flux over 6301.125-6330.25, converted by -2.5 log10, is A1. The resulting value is 0.01 mag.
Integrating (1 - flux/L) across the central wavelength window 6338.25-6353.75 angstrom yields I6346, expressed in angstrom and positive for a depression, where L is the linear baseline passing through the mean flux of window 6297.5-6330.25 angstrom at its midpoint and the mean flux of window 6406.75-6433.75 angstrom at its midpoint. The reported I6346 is 0.4 angstrom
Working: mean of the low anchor 298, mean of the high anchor 304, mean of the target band 292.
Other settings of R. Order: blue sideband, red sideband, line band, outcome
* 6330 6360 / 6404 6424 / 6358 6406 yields -1.1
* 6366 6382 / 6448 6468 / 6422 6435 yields -0.1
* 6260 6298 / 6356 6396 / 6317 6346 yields 0.5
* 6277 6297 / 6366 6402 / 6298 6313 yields -0.1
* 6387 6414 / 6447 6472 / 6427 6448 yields -0.1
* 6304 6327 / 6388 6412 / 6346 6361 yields 0.4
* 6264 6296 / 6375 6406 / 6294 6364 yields 1.3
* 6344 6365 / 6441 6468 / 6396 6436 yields -0.7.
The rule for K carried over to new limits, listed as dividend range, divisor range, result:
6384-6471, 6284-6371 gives 1.03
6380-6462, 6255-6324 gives 1.03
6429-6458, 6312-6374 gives 1.02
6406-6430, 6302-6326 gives 1.02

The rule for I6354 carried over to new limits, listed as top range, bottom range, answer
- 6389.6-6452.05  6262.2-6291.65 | 1.02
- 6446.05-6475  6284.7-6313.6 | 1.02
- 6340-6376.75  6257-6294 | 1.01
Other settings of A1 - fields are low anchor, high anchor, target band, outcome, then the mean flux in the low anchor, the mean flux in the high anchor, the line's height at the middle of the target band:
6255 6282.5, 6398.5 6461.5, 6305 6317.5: 0.01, 292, 303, 295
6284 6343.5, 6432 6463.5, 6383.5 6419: -0.02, 296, 302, 300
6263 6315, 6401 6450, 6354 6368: 0.02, 297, 303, 300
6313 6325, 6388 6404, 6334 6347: 0.03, 295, 306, 298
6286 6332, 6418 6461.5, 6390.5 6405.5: -0.01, 298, 302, 301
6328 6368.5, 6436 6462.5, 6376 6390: -0.05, 293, 300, 296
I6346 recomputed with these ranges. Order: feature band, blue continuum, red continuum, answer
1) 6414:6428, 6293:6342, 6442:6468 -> -0.1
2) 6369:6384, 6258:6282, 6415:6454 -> -0.3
